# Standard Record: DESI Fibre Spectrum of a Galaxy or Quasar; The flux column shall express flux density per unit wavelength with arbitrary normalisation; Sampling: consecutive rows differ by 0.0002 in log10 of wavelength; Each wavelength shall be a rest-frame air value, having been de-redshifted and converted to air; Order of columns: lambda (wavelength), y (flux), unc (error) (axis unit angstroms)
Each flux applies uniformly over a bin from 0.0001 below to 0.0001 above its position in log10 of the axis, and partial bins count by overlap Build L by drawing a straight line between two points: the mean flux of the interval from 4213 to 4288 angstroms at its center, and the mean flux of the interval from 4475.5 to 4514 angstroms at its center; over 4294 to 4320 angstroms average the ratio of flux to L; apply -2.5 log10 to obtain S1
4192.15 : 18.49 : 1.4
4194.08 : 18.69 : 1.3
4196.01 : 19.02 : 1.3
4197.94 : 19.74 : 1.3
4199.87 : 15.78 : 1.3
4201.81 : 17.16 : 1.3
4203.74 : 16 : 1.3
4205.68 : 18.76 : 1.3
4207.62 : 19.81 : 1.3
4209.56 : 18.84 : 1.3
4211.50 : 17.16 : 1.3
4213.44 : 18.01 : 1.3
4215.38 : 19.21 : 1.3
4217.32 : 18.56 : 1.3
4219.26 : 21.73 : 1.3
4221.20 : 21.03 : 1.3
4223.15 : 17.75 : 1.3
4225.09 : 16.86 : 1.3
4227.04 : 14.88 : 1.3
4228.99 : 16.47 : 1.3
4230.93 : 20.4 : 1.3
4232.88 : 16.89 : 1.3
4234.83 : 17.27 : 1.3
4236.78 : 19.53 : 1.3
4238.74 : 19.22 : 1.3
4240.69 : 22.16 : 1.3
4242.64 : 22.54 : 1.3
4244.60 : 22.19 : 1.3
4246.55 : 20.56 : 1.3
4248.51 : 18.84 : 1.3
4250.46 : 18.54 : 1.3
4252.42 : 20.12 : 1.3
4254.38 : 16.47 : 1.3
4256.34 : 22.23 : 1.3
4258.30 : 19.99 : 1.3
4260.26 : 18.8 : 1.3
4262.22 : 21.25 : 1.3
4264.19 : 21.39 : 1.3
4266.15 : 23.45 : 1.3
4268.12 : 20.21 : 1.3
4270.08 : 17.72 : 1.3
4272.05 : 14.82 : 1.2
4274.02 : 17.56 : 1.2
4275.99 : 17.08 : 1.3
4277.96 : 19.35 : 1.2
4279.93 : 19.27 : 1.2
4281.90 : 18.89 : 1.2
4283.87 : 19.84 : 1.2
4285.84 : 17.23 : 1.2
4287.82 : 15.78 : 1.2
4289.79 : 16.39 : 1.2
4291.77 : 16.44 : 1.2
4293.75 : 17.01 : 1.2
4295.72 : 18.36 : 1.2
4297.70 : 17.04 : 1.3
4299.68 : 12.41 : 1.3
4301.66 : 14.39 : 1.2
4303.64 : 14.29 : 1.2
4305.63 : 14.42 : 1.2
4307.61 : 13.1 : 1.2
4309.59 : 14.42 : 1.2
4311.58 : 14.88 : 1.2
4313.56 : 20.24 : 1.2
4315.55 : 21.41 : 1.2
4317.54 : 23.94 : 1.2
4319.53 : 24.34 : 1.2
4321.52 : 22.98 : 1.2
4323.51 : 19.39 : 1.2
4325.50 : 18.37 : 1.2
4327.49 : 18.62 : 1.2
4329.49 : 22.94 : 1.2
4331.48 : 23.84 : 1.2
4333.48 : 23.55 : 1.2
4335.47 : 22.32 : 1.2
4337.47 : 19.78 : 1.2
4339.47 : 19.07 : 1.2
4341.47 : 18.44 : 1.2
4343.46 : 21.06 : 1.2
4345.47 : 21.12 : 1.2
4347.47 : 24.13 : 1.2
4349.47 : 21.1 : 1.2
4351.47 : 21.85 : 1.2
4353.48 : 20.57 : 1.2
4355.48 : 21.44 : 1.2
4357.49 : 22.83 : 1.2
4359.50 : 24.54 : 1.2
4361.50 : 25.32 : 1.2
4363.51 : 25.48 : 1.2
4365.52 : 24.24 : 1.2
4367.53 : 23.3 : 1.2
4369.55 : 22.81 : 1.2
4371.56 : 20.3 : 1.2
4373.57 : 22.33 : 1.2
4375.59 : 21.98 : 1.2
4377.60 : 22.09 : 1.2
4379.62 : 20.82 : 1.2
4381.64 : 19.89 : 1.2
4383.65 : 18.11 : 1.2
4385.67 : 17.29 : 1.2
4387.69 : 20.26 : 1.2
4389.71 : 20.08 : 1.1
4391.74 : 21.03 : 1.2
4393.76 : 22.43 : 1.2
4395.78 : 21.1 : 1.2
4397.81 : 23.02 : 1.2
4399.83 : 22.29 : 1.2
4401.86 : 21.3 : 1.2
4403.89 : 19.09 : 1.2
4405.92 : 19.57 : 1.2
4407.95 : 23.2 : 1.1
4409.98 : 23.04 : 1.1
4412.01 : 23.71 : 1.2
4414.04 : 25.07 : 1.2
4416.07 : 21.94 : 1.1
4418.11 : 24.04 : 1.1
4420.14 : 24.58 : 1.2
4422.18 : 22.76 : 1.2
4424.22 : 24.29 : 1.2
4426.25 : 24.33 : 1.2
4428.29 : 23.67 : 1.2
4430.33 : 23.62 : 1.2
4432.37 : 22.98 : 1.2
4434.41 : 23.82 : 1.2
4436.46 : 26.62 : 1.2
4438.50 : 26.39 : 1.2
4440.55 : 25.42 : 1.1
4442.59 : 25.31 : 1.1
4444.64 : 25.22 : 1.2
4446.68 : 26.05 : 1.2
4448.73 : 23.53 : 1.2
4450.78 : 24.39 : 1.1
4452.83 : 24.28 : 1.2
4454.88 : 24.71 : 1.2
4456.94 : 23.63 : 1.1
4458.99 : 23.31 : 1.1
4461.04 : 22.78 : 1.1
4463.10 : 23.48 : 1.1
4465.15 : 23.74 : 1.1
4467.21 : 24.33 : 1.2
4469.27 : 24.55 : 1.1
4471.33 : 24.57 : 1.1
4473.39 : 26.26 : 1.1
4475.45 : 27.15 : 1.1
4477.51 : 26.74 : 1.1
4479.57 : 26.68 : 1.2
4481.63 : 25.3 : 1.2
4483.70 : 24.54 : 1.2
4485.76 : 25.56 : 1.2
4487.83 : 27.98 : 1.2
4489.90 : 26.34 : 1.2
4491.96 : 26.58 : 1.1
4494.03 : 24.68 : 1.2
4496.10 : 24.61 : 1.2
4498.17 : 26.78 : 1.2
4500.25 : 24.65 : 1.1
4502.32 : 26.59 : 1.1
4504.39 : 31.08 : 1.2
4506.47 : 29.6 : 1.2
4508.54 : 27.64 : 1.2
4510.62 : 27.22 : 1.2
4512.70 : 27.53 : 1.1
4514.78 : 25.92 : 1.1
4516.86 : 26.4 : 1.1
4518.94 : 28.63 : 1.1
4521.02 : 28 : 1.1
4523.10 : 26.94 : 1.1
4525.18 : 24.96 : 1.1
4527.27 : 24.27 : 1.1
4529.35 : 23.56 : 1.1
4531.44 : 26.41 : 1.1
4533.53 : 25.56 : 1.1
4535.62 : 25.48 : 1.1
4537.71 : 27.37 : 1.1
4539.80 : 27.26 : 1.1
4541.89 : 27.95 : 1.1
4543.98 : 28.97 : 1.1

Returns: 0.22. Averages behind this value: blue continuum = 19.1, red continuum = 26.7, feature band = 17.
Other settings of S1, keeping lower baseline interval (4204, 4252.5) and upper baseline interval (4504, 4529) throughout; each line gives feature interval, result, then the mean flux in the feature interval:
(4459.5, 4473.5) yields 0.073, 24.1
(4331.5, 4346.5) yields 0.059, 21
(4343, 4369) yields -0.011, 22.9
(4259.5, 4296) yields 0.108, 18.5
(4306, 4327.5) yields 0.128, 19.1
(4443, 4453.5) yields 0.021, 24.7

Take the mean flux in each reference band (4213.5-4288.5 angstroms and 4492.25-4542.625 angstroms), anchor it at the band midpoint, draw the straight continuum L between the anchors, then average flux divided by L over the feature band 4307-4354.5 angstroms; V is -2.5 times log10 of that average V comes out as 0.04 mag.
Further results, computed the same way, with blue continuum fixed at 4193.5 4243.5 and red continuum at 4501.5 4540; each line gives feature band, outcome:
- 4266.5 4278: 0.119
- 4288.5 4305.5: 0.300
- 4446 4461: 0.039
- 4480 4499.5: 0.008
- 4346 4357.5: 0.017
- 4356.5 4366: -0.093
